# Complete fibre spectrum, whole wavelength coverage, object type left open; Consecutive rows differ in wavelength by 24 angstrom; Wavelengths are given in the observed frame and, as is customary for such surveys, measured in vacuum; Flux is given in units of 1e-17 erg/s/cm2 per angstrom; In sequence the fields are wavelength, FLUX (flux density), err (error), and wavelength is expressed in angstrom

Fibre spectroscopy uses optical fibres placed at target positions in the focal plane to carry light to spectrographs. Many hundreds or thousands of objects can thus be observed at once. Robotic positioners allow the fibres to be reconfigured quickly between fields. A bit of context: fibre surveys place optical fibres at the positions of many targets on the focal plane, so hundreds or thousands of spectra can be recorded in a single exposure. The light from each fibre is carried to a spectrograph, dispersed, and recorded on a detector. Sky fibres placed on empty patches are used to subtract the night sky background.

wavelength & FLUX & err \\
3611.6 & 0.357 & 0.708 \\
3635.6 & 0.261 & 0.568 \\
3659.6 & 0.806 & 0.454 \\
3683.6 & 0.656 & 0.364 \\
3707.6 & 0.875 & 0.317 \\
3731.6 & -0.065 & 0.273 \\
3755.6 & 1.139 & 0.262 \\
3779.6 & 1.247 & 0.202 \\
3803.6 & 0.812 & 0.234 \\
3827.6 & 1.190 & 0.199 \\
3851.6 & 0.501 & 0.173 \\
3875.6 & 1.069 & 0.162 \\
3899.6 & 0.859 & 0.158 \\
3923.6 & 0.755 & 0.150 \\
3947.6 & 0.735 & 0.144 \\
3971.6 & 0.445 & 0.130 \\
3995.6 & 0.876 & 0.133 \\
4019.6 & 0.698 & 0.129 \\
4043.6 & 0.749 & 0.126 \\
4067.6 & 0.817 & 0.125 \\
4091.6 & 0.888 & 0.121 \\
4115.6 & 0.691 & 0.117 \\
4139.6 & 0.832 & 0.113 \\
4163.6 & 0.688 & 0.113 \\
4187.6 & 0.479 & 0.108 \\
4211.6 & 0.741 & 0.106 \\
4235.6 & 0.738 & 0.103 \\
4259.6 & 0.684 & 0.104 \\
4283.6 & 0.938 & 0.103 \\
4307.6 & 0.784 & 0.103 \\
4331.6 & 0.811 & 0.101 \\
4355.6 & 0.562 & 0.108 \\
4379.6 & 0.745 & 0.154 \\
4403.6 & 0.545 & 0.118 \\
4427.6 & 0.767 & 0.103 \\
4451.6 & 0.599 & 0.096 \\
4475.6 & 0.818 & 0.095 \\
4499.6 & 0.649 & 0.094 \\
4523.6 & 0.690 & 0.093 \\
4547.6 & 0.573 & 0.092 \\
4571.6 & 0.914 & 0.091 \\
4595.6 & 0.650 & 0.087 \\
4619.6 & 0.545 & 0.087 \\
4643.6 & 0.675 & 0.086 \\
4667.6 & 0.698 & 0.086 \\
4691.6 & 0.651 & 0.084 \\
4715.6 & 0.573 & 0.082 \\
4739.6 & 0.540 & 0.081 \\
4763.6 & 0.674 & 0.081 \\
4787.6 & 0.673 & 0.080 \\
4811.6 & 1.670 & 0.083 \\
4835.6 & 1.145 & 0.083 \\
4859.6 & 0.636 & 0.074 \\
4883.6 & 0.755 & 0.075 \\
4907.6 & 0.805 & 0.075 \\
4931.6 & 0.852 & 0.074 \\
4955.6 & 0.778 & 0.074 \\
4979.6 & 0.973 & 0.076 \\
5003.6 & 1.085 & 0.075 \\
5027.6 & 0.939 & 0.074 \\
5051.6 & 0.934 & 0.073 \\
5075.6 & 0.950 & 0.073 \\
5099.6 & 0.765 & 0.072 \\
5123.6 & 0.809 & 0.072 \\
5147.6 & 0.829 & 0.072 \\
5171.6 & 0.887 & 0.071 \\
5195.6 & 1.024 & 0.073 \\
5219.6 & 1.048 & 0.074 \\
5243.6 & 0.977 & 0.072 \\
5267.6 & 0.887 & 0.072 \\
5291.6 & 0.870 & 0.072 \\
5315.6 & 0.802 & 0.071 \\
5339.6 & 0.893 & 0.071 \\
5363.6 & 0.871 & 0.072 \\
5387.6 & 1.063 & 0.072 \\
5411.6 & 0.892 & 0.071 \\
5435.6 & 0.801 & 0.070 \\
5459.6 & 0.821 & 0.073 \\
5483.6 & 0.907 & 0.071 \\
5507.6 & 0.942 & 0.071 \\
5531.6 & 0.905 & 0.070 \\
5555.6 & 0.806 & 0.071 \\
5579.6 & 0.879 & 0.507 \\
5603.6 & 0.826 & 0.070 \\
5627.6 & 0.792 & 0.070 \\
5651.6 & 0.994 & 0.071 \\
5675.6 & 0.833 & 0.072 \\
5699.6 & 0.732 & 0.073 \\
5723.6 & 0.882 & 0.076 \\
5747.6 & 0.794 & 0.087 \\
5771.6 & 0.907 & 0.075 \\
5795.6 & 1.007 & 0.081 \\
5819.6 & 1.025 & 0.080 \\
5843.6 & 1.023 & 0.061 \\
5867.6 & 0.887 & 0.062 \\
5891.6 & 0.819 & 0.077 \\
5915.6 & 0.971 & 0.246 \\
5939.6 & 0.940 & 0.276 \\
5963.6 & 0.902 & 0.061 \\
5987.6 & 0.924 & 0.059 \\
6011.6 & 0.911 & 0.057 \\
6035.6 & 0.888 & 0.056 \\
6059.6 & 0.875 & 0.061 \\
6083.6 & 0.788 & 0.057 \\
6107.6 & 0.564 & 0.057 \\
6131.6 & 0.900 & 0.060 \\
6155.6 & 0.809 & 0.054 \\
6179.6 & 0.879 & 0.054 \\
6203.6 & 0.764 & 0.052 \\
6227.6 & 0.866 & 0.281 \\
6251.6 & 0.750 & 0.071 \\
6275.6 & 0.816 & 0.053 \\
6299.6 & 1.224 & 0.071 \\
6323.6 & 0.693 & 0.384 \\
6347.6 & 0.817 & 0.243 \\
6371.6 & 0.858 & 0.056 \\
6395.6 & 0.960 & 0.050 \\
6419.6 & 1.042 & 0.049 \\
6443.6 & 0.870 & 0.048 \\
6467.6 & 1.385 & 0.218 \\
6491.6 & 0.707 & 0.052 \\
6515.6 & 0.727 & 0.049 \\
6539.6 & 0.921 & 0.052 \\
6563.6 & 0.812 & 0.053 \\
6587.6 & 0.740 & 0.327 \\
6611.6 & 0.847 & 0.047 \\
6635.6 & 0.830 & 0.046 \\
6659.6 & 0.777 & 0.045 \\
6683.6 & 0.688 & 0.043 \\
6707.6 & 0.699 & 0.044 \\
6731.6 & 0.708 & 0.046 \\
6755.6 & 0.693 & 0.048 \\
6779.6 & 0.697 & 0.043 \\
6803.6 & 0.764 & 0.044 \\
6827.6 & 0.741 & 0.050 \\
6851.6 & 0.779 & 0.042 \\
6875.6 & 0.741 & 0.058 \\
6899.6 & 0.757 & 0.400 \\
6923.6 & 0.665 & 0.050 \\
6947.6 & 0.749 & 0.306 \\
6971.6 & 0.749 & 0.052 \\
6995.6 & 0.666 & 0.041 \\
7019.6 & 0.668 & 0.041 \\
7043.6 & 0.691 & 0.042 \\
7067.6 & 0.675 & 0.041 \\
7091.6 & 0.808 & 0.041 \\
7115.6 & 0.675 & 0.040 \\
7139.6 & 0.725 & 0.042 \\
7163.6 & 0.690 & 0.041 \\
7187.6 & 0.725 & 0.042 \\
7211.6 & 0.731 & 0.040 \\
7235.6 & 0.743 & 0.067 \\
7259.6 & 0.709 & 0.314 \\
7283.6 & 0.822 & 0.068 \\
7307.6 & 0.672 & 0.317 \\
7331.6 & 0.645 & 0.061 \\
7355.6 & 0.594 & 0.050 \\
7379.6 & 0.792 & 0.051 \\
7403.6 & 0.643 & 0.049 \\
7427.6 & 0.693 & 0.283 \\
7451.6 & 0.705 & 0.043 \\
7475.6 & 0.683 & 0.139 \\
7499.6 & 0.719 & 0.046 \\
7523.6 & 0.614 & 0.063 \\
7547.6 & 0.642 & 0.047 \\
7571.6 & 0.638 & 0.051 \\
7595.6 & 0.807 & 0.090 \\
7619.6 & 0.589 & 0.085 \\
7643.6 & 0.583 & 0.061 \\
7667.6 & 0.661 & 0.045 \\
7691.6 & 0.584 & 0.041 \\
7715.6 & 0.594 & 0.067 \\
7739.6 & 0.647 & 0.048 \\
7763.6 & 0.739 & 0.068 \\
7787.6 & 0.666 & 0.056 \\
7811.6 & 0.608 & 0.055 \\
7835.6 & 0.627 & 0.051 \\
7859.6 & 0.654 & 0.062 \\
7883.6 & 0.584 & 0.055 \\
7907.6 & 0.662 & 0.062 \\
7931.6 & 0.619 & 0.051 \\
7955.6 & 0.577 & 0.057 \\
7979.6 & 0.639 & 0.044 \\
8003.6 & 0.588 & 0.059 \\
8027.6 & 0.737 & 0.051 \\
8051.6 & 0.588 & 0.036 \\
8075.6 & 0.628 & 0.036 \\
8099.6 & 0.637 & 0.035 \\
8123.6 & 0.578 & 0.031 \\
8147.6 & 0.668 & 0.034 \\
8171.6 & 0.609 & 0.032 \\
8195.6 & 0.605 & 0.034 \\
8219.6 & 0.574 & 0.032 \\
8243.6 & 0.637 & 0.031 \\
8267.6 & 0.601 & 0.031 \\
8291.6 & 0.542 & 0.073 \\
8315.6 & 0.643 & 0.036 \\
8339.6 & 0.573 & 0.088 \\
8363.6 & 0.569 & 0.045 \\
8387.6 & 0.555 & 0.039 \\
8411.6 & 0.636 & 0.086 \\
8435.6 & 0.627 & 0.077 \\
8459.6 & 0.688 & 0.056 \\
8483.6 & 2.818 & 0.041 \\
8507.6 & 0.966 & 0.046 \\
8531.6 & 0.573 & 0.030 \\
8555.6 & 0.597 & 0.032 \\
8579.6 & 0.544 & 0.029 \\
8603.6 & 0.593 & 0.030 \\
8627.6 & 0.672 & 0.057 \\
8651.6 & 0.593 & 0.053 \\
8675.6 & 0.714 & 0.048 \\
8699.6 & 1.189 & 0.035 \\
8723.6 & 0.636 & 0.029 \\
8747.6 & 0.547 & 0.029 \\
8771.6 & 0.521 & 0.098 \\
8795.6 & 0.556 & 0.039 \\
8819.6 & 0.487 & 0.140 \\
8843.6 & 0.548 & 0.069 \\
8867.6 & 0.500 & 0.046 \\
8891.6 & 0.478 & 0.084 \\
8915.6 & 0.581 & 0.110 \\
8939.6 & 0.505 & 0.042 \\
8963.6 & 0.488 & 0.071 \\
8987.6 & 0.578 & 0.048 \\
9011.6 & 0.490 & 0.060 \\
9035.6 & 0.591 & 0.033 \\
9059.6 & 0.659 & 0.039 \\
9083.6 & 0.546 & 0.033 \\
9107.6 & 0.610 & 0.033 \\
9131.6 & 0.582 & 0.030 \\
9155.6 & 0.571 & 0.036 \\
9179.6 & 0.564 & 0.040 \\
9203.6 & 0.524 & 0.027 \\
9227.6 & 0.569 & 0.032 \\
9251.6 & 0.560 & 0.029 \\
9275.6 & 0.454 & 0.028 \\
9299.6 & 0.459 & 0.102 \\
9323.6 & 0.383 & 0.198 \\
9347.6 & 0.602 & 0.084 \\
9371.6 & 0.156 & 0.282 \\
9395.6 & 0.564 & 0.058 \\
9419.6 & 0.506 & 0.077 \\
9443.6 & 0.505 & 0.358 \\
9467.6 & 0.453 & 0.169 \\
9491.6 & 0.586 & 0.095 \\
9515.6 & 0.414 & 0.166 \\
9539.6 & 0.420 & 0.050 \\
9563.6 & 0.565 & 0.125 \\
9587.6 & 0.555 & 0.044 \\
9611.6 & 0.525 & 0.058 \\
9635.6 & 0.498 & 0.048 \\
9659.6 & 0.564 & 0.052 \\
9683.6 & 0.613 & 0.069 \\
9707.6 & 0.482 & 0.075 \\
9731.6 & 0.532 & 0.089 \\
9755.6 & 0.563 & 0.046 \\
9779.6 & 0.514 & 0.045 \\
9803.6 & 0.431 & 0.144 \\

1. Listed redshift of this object 0.293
